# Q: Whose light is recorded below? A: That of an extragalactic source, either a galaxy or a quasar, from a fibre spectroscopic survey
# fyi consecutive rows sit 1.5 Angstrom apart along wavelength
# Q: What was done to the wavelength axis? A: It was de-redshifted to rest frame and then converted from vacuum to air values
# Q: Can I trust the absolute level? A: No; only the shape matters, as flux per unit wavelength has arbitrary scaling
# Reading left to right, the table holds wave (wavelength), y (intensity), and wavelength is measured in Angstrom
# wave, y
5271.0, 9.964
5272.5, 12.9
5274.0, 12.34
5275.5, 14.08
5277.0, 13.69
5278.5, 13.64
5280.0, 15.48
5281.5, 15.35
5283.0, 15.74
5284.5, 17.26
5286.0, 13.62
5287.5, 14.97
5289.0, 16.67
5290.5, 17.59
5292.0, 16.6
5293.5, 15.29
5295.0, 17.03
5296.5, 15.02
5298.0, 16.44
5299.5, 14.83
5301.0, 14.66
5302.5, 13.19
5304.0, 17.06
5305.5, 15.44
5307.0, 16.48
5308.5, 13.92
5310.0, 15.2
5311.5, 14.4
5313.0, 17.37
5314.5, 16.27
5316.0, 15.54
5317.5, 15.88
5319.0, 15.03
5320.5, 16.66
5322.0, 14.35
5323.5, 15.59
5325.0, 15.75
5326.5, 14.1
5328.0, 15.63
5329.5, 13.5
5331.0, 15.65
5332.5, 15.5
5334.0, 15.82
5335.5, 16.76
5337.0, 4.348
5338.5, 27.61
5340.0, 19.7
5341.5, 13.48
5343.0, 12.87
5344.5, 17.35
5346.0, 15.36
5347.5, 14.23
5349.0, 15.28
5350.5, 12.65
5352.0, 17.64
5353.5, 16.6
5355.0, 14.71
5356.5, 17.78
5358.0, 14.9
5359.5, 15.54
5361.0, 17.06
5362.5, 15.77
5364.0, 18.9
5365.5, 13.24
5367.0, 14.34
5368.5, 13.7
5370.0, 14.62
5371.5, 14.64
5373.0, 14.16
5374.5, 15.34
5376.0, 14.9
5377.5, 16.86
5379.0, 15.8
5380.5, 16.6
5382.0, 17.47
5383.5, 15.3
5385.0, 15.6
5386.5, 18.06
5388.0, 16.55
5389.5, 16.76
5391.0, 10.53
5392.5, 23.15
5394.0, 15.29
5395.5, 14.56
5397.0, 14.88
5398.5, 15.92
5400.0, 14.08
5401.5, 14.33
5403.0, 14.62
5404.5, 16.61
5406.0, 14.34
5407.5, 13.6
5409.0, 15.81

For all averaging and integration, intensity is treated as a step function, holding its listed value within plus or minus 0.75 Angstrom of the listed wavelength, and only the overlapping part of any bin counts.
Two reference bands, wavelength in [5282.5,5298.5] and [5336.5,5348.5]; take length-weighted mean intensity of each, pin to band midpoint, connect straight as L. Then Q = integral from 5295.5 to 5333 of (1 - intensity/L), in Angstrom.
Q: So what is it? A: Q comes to 1.39 Angstrom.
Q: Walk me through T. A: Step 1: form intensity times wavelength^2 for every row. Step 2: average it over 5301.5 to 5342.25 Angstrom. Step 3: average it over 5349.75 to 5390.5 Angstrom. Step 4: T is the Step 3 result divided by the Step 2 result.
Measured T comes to 1.03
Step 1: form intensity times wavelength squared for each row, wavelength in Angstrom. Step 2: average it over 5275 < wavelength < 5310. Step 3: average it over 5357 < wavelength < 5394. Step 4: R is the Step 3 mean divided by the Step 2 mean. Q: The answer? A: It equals 1.1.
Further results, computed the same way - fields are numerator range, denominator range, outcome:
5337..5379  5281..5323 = 1.02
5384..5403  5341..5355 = 1.06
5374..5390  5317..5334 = 1.09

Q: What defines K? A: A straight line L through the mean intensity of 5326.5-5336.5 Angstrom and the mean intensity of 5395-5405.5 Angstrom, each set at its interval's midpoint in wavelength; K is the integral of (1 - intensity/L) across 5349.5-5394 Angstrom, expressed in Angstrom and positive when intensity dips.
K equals -2.3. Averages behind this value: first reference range 15.1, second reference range 15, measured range 15.8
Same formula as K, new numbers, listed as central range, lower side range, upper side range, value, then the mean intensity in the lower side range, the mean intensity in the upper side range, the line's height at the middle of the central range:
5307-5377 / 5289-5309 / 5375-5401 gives 1.8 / 15.7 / 16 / 15.9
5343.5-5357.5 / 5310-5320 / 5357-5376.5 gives -0.3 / 15.7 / 15.2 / 15.4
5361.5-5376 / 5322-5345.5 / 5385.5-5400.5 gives 0.7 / 15.5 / 16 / 15.8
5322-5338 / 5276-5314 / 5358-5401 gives 1.1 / 15.5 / 15.7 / 15.6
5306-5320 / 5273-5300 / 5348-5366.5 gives -0.1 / 15.3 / 15.8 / 15.5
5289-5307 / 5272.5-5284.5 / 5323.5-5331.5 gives -1.4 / 14.4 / 15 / 14.6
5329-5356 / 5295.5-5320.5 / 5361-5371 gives -0.4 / 15.5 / 15.2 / 15.3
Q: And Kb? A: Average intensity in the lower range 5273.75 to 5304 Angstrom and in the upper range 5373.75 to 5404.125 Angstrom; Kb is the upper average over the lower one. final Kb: 1.04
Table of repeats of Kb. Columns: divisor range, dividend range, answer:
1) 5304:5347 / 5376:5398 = 1.04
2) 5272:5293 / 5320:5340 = 1.04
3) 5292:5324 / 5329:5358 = 1.01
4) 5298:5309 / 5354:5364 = 1.07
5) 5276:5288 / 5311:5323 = 1.05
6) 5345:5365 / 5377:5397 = 1.03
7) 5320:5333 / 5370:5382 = 1.03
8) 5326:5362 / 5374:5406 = 1.02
